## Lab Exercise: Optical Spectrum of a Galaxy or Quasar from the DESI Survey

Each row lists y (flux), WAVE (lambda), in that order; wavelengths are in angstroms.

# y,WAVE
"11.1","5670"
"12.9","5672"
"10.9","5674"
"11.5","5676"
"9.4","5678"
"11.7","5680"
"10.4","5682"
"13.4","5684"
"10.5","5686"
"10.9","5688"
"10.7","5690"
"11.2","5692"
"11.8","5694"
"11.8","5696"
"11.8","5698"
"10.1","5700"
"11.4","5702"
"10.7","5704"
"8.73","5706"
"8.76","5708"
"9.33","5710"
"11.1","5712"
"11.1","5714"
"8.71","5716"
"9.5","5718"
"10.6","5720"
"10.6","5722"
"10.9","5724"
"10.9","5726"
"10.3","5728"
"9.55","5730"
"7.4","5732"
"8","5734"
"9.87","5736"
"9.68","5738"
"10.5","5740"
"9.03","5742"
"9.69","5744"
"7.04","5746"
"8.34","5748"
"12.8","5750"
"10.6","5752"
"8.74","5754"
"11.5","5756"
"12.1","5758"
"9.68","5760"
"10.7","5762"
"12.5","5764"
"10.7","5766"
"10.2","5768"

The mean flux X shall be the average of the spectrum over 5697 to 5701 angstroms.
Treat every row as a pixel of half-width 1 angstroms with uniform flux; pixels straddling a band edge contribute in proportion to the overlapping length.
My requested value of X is 10.9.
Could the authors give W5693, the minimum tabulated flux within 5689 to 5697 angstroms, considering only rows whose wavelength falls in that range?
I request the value 10.7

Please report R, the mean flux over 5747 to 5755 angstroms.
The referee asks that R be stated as 10.1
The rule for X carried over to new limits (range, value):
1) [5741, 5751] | 9.38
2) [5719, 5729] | 10.7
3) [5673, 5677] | 11.2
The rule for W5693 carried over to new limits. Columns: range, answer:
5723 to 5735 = 7.4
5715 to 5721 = 8.71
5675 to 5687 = 9.4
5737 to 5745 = 9.03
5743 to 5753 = 7.04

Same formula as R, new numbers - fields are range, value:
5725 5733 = 9.54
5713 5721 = 9.98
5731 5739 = 8.74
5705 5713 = 9.48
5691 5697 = 11.6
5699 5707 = 10.2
